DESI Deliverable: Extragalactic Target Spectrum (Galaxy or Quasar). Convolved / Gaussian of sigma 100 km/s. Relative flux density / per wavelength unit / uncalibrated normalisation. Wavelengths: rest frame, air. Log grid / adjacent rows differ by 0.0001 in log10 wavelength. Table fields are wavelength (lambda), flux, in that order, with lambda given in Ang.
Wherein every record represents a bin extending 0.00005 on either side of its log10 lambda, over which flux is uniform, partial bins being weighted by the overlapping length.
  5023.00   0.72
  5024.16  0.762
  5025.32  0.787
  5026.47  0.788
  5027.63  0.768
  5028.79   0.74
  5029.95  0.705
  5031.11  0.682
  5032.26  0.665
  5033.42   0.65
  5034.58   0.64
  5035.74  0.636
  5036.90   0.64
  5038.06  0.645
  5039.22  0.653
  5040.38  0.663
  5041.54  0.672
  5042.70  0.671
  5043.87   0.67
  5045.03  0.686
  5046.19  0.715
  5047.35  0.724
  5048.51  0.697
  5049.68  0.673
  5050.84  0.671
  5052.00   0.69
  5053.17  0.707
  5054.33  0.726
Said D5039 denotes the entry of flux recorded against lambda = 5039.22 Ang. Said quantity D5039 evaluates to 0.653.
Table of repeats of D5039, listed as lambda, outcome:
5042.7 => 0.671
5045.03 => 0.686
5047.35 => 0.724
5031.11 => 0.682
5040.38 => 0.663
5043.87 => 0.67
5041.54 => 0.672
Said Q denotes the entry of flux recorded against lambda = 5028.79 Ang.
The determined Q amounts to 0.74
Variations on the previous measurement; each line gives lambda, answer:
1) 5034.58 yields 0.64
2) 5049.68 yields 0.673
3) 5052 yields 0.69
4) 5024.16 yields 0.762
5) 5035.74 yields 0.636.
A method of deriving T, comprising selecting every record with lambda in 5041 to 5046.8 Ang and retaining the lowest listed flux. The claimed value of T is 0.67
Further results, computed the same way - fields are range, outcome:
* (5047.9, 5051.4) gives 0.671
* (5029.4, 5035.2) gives 0.64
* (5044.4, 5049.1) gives 0.686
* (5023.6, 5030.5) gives 0.705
